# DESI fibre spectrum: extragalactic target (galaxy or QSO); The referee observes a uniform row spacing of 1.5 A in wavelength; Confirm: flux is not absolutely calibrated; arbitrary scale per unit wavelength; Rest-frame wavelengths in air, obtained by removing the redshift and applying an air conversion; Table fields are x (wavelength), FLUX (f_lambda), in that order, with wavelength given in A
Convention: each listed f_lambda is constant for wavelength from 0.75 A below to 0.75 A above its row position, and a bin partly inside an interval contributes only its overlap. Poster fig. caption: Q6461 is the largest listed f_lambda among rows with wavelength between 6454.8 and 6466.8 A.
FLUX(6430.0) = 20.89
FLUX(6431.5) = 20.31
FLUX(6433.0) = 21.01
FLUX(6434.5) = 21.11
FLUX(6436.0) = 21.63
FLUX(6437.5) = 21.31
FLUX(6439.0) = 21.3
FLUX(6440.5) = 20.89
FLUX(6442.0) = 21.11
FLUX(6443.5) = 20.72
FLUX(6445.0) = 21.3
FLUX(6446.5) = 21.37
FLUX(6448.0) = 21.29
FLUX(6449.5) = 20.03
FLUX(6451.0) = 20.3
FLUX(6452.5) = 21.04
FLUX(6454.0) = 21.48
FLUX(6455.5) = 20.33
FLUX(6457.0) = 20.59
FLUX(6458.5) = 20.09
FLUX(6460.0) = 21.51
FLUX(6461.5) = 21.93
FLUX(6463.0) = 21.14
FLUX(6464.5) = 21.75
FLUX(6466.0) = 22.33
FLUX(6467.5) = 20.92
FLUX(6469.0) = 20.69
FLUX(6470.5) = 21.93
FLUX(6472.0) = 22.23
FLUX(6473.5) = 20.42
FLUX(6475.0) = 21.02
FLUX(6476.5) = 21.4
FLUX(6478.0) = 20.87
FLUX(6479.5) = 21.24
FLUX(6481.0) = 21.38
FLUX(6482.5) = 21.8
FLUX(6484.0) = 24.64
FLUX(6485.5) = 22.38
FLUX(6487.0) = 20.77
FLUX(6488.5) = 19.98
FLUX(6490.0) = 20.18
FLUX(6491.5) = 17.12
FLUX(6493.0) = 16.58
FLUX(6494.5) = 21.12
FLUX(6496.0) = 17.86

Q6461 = 22.33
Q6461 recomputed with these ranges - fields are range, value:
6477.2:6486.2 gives 24.64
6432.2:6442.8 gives 21.63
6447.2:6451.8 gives 21.29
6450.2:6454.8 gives 21.48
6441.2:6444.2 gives 21.11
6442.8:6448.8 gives 21.37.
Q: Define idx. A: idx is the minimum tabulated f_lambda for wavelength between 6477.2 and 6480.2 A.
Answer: 20.87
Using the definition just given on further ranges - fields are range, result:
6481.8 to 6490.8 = 19.98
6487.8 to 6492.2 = 17.12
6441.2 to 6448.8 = 20.72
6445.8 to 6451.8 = 20.03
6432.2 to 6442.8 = 20.89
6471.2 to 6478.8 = 20.42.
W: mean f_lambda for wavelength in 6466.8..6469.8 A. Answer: 20.8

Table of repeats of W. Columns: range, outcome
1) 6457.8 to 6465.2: 21.3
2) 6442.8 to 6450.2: 20.9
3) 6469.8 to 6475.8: 21.4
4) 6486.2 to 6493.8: 19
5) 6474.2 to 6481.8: 21.2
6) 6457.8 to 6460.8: 20.8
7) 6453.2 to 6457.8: 20.8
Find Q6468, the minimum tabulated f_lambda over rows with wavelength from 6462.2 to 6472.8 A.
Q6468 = 20.69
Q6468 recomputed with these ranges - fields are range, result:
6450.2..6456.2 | 20.3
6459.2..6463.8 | 21.14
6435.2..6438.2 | 21.31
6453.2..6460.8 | 20.09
